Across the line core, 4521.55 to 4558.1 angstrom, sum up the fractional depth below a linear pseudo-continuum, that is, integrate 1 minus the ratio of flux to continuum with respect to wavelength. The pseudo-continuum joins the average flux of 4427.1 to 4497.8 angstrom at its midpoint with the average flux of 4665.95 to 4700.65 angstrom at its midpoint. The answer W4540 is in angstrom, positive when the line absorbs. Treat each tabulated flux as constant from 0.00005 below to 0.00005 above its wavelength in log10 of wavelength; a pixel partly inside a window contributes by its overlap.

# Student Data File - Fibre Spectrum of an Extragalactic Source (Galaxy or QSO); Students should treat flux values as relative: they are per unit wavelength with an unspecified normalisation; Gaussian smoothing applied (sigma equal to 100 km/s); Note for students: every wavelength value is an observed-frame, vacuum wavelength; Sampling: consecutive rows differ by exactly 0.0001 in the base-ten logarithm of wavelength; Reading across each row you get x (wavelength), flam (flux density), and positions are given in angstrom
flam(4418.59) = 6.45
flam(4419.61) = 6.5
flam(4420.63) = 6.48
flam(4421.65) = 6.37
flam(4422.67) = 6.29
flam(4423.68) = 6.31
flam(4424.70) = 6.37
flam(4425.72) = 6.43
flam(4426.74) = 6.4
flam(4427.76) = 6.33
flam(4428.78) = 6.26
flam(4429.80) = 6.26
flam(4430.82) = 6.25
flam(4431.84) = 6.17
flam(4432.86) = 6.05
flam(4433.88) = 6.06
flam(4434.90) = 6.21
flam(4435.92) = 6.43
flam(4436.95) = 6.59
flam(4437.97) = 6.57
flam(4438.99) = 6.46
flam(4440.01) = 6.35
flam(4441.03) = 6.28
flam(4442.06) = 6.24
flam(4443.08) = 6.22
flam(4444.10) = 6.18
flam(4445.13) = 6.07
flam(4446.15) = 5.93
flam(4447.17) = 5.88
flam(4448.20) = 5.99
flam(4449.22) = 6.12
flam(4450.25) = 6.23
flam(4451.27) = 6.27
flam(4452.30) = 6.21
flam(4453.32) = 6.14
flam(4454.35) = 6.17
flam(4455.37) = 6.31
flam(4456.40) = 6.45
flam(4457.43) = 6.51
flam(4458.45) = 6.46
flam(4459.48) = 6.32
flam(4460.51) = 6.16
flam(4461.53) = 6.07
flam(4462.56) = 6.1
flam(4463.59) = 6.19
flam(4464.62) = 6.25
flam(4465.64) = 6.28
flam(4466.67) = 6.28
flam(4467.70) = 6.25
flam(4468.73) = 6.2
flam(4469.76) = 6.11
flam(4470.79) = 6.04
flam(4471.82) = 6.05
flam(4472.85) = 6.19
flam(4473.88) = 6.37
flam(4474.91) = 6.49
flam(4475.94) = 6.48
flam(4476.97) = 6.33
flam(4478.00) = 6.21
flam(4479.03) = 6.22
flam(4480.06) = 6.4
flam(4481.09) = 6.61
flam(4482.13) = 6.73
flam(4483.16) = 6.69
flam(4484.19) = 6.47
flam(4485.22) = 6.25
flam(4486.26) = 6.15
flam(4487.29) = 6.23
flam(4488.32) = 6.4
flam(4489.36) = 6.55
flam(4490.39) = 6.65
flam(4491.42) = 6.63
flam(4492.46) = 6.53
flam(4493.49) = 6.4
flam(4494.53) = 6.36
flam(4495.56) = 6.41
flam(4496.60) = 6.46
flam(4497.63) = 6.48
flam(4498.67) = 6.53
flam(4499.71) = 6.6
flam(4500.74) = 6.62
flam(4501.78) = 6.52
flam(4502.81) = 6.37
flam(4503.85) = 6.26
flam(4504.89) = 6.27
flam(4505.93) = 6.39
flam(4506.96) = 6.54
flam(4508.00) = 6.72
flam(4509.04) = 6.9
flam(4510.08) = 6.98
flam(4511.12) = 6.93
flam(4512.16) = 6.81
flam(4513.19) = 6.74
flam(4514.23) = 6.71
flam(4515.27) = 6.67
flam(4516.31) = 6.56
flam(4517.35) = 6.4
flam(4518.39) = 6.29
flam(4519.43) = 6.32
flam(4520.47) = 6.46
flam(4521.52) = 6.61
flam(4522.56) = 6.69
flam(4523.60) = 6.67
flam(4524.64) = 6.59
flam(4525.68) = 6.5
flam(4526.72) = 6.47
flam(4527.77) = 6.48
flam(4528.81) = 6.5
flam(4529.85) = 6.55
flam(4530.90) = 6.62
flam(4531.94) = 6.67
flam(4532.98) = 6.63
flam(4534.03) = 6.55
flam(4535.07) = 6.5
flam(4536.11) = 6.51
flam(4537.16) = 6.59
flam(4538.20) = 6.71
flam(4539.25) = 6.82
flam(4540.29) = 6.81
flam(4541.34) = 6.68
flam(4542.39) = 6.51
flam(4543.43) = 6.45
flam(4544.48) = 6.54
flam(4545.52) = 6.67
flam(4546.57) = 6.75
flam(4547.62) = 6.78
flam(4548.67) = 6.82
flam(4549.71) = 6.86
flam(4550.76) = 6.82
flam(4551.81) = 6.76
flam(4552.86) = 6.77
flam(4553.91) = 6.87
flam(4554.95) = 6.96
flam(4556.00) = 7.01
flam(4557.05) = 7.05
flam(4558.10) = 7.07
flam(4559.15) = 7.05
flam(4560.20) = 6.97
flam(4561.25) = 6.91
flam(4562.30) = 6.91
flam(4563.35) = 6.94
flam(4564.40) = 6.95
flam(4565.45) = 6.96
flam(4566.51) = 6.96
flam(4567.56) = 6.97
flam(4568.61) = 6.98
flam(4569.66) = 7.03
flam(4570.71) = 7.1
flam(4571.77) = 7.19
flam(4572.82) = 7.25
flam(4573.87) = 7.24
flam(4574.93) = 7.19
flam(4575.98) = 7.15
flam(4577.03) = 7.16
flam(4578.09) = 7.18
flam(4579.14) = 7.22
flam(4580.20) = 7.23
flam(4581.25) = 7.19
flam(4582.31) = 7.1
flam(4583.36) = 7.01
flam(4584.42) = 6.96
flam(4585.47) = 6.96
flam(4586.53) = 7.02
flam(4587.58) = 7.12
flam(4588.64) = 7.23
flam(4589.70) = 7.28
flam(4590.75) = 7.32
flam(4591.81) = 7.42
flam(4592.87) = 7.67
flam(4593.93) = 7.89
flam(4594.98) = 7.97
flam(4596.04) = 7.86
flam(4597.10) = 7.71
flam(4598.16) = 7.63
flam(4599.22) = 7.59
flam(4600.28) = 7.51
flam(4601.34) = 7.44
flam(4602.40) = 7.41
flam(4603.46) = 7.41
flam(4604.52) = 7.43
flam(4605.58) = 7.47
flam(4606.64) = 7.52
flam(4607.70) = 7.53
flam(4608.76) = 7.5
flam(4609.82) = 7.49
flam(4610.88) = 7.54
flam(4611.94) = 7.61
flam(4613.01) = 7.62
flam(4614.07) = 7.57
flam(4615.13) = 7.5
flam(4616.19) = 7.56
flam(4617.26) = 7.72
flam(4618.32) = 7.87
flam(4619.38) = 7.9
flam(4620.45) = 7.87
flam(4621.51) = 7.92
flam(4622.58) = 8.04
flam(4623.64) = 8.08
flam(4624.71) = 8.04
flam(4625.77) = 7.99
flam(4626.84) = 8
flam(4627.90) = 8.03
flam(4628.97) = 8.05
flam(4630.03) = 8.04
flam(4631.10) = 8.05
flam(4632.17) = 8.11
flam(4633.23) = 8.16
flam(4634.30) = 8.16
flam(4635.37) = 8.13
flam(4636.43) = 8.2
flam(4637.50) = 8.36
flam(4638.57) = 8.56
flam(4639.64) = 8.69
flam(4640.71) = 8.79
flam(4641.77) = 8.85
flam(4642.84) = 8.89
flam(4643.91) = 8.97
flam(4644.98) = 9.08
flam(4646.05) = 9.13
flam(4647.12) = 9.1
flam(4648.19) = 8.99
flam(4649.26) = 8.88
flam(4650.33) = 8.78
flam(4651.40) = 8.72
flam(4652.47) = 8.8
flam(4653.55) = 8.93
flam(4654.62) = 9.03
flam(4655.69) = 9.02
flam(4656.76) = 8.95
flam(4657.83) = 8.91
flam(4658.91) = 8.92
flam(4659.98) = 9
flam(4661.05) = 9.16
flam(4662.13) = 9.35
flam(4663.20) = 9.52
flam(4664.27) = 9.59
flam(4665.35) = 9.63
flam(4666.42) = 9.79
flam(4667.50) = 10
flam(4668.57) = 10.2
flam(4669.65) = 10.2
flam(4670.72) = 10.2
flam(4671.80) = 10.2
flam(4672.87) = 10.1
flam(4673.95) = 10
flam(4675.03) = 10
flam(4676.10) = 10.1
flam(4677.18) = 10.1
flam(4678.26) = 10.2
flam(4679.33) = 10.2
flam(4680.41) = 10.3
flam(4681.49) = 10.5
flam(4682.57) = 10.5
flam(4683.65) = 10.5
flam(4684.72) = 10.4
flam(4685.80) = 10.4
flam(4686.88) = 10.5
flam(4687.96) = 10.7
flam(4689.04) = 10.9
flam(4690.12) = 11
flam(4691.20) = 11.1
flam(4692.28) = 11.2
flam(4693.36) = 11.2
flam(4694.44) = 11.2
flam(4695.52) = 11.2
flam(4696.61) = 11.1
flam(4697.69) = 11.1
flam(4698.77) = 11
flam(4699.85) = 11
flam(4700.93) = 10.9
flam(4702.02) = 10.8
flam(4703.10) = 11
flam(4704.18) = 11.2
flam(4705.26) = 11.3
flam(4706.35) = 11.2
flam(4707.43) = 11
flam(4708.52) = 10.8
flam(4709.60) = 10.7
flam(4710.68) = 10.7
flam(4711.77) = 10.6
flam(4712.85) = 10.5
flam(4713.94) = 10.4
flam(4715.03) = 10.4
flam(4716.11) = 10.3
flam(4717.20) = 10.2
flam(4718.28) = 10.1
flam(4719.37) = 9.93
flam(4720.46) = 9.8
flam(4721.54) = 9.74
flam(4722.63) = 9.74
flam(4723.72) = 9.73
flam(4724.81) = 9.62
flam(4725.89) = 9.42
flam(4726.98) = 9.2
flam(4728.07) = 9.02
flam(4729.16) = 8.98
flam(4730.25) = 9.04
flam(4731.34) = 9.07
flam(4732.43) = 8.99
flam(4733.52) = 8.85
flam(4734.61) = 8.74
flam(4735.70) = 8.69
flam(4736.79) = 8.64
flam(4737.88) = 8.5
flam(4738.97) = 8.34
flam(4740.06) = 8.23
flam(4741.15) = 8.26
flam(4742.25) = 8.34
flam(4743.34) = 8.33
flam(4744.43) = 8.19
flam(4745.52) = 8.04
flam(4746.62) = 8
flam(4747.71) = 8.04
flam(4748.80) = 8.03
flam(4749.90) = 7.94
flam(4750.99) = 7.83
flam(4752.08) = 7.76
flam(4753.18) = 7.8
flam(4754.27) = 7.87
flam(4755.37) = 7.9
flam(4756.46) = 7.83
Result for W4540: 5.2 angstrom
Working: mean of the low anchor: 6.3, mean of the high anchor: 10.5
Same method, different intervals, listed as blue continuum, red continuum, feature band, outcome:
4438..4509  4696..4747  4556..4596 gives 3.0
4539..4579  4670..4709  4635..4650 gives 0.9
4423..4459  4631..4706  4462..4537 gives 7.2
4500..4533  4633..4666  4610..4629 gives 1.3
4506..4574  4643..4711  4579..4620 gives 3.7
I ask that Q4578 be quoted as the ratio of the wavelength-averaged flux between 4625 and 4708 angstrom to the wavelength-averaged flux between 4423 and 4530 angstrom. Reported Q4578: 1.52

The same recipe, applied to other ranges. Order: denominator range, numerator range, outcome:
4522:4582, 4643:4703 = 1.46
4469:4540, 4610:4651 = 1.27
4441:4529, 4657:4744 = 1.56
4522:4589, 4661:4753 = 1.43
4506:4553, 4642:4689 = 1.45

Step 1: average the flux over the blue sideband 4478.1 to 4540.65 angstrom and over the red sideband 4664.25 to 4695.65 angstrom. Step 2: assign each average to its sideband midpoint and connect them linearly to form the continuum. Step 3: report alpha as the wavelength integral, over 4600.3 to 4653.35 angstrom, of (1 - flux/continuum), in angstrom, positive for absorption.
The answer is 6.33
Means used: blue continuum 6.54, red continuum 10.4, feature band 8.11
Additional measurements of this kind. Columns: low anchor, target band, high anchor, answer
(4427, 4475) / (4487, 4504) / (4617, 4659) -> 0.72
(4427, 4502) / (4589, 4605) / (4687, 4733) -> 1.79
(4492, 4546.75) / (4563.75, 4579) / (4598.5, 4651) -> 0.45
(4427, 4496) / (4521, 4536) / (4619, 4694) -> 1.54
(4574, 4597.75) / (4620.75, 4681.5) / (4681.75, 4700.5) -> 3.20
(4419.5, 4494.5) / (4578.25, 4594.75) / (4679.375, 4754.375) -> 1.61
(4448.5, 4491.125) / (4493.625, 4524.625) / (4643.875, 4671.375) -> 1.64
